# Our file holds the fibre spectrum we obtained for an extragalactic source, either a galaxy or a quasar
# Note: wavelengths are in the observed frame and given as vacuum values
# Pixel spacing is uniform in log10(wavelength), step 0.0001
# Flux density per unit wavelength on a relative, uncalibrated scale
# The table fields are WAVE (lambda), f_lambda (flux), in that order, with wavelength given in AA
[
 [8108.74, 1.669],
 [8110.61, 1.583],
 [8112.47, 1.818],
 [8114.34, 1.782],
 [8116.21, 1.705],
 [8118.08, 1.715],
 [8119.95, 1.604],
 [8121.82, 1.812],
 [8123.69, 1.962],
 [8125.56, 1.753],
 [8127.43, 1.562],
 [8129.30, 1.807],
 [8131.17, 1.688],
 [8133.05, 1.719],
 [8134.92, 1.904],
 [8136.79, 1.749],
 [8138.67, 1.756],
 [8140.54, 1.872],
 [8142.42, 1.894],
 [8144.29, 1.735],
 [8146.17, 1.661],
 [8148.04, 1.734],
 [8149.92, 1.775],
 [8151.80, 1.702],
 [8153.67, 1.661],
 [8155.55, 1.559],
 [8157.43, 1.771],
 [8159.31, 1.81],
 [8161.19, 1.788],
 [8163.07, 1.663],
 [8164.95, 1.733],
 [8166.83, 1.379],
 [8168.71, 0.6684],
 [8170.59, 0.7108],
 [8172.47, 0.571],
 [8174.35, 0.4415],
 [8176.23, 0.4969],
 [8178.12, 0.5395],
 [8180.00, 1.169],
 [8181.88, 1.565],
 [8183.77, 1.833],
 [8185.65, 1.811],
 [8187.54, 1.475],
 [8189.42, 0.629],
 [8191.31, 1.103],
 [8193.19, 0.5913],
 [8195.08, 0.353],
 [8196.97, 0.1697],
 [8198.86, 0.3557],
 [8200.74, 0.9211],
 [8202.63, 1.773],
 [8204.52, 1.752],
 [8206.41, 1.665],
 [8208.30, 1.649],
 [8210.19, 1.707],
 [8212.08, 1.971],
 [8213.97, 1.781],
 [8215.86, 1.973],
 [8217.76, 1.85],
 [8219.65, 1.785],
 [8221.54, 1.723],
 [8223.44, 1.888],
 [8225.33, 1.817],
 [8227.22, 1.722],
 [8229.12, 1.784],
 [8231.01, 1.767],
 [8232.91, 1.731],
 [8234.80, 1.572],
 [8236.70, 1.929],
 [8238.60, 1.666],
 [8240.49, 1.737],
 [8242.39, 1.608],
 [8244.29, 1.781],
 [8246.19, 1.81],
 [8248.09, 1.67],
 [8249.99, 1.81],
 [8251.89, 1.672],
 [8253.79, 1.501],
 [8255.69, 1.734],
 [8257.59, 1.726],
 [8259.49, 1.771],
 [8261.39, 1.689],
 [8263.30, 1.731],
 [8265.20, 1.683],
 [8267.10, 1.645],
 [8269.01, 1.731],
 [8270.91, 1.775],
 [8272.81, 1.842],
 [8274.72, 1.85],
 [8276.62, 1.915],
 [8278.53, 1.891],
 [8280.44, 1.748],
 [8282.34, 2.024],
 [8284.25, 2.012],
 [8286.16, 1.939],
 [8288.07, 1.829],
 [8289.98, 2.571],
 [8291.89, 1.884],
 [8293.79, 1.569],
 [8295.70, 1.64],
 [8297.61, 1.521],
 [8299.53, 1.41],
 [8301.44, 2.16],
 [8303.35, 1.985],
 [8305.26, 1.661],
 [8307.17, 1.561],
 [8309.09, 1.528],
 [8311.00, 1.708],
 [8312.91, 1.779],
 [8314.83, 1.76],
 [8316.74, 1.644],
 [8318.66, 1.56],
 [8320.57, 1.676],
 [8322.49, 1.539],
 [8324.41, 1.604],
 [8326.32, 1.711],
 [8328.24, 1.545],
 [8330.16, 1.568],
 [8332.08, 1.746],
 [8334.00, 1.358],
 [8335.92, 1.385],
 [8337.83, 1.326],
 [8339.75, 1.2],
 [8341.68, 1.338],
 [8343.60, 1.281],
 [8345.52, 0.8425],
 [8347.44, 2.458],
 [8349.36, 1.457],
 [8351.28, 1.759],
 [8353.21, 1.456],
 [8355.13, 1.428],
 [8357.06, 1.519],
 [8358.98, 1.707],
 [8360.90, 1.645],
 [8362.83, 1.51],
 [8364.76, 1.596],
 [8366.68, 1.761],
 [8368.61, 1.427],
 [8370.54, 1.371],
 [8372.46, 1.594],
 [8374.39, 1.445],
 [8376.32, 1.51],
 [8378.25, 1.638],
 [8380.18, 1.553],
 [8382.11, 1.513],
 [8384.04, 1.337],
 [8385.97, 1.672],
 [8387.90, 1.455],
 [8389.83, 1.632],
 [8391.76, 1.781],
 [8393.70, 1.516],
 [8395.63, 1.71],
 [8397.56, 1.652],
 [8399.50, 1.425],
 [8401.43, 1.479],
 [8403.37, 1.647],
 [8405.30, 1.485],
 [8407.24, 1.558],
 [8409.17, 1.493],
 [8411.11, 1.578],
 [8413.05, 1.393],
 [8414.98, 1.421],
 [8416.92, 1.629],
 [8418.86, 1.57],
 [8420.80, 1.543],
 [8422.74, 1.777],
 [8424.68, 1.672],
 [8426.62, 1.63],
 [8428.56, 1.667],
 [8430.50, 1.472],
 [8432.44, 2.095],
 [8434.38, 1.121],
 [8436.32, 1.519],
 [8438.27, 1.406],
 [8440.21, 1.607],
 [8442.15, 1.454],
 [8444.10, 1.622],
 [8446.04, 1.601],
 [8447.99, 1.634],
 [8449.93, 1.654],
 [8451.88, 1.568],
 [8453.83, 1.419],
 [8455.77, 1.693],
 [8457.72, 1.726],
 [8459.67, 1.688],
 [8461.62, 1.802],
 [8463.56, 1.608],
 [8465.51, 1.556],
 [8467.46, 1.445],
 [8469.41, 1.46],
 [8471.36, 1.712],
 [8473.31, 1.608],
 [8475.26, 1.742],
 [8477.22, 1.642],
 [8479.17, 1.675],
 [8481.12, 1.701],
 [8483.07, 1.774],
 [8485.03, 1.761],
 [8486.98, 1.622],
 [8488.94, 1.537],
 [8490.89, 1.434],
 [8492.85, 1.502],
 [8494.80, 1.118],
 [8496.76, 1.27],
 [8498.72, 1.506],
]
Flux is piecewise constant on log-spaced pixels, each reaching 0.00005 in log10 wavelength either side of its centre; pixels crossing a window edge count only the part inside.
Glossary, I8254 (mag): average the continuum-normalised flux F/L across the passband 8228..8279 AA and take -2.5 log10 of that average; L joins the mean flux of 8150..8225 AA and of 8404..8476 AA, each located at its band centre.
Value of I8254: -0.23 mag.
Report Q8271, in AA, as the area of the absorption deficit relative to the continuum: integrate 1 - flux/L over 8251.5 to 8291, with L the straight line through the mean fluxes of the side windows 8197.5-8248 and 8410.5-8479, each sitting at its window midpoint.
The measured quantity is -4.14 AA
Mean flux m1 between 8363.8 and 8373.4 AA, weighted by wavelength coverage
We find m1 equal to 1.55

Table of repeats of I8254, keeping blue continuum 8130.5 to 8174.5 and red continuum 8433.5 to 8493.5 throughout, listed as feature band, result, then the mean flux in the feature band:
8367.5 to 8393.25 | 0.034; 1.53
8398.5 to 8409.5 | 0.048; 1.52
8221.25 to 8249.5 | -0.119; 1.75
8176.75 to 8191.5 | 0.240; 1.25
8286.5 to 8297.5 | -0.190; 1.87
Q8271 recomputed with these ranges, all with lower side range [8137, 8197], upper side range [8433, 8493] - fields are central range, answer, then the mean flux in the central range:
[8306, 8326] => -2.5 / 1.64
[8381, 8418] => -0.2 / 1.55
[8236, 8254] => -4.3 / 1.72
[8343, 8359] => -0.5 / 1.54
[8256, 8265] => -2.0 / 1.73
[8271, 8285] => -4.6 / 1.89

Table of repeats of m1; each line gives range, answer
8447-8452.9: 1.62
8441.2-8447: 1.56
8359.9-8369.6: 1.59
